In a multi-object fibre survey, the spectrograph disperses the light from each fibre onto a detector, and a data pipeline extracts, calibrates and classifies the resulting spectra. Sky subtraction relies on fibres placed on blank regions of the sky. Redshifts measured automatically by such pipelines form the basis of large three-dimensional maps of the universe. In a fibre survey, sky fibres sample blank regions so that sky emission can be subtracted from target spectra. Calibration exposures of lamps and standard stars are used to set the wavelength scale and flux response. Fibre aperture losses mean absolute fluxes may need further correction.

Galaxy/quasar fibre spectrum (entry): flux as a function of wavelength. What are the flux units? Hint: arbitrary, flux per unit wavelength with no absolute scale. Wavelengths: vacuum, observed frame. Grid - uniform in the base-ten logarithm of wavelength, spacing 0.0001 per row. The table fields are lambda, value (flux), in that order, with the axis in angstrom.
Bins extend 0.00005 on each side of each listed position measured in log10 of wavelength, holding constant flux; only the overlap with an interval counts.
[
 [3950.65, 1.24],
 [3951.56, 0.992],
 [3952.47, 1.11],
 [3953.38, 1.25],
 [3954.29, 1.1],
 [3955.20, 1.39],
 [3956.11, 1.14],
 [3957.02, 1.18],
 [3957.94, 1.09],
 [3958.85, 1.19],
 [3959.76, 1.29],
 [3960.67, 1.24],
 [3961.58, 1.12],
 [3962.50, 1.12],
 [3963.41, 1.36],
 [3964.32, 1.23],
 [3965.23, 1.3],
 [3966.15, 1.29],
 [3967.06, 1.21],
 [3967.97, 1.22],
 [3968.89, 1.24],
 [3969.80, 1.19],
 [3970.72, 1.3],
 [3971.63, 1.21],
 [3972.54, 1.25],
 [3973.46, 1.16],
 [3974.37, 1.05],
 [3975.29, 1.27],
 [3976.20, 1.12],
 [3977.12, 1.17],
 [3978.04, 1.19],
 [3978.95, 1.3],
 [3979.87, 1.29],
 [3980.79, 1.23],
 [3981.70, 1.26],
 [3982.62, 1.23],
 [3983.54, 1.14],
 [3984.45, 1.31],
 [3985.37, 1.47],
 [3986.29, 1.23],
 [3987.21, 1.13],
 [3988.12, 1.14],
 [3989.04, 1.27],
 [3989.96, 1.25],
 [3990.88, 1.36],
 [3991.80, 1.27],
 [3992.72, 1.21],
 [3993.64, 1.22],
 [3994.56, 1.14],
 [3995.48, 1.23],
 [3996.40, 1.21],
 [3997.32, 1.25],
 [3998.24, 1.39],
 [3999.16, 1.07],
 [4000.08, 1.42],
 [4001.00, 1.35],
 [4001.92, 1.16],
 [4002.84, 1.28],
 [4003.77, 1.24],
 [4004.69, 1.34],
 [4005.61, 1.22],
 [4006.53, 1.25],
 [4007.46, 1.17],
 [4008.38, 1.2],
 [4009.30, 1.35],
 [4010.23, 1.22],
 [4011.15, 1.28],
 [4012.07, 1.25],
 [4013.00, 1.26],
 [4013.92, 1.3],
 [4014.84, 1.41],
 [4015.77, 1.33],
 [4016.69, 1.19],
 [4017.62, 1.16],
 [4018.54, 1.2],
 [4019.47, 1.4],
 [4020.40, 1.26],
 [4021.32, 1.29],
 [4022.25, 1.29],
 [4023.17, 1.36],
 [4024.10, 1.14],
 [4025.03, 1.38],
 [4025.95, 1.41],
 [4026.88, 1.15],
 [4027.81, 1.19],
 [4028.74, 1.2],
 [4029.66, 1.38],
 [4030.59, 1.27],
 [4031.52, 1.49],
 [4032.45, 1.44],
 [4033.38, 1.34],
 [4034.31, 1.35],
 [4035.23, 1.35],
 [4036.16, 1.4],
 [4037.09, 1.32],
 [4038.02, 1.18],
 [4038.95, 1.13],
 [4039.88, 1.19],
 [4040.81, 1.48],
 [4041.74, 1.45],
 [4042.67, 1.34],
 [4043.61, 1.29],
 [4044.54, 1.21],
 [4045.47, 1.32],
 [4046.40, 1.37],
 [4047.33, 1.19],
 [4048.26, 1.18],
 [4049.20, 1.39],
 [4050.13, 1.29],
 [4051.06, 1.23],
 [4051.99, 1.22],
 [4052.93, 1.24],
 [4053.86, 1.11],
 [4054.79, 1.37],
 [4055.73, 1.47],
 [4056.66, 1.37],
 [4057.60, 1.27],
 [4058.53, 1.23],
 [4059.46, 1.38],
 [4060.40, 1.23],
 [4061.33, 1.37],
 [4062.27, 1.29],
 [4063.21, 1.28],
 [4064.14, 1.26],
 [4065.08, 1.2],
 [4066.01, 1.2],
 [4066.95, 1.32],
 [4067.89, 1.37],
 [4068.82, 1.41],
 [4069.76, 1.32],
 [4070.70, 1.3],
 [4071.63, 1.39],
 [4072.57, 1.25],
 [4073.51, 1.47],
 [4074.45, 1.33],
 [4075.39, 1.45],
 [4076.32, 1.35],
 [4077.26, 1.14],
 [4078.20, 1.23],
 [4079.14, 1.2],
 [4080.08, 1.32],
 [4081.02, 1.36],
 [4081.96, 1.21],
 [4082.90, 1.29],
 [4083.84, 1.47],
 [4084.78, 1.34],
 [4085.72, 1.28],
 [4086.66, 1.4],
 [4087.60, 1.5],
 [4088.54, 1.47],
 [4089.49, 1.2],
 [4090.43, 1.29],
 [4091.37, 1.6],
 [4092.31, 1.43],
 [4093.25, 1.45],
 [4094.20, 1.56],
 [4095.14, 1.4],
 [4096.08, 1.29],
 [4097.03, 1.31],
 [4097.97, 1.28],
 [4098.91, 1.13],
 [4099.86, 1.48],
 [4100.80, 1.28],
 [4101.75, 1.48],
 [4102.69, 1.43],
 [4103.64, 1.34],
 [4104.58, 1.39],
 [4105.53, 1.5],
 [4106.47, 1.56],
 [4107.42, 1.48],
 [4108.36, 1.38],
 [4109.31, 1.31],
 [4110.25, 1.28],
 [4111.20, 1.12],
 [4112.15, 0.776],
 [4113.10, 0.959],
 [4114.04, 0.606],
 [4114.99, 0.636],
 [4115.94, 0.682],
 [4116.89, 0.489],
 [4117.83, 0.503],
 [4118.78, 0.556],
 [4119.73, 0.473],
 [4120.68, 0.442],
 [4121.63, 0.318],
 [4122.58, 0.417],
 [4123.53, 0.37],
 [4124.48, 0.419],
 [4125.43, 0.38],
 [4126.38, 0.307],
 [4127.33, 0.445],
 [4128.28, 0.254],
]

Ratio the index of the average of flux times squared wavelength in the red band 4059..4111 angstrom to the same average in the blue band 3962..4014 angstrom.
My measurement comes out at 1.1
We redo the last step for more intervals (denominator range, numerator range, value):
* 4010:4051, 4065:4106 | 1.07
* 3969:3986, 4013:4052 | 1.08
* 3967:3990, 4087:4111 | 1.20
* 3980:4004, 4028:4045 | 1.08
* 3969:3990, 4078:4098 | 1.17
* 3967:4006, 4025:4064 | 1.08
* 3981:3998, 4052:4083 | 1.09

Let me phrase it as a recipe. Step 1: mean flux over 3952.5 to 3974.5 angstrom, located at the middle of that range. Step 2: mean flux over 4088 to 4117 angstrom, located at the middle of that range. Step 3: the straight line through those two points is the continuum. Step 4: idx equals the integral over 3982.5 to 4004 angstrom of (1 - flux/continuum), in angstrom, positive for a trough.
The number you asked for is -0.5 angstrom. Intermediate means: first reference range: 1.21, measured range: 1.25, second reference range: 1.25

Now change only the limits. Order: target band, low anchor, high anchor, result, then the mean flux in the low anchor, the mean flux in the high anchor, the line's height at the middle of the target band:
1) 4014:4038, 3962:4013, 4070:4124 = -1.7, 1.24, 1.17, 1.22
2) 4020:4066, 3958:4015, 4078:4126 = -4.5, 1.24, 1.12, 1.18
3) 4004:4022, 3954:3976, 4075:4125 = -1.2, 1.21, 1.14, 1.19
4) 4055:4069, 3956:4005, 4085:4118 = -0.8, 1.23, 1.24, 1.24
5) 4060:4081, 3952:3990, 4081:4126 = -3.2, 1.22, 1.11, 1.13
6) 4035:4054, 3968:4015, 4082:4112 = 0.4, 1.24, 1.37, 1.31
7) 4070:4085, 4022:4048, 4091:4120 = -1.2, 1.31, 1.17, 1.22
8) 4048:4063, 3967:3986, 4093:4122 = -1.9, 1.23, 1.09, 1.15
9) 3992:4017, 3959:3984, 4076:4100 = 0.0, 1.22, 1.34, 1.26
